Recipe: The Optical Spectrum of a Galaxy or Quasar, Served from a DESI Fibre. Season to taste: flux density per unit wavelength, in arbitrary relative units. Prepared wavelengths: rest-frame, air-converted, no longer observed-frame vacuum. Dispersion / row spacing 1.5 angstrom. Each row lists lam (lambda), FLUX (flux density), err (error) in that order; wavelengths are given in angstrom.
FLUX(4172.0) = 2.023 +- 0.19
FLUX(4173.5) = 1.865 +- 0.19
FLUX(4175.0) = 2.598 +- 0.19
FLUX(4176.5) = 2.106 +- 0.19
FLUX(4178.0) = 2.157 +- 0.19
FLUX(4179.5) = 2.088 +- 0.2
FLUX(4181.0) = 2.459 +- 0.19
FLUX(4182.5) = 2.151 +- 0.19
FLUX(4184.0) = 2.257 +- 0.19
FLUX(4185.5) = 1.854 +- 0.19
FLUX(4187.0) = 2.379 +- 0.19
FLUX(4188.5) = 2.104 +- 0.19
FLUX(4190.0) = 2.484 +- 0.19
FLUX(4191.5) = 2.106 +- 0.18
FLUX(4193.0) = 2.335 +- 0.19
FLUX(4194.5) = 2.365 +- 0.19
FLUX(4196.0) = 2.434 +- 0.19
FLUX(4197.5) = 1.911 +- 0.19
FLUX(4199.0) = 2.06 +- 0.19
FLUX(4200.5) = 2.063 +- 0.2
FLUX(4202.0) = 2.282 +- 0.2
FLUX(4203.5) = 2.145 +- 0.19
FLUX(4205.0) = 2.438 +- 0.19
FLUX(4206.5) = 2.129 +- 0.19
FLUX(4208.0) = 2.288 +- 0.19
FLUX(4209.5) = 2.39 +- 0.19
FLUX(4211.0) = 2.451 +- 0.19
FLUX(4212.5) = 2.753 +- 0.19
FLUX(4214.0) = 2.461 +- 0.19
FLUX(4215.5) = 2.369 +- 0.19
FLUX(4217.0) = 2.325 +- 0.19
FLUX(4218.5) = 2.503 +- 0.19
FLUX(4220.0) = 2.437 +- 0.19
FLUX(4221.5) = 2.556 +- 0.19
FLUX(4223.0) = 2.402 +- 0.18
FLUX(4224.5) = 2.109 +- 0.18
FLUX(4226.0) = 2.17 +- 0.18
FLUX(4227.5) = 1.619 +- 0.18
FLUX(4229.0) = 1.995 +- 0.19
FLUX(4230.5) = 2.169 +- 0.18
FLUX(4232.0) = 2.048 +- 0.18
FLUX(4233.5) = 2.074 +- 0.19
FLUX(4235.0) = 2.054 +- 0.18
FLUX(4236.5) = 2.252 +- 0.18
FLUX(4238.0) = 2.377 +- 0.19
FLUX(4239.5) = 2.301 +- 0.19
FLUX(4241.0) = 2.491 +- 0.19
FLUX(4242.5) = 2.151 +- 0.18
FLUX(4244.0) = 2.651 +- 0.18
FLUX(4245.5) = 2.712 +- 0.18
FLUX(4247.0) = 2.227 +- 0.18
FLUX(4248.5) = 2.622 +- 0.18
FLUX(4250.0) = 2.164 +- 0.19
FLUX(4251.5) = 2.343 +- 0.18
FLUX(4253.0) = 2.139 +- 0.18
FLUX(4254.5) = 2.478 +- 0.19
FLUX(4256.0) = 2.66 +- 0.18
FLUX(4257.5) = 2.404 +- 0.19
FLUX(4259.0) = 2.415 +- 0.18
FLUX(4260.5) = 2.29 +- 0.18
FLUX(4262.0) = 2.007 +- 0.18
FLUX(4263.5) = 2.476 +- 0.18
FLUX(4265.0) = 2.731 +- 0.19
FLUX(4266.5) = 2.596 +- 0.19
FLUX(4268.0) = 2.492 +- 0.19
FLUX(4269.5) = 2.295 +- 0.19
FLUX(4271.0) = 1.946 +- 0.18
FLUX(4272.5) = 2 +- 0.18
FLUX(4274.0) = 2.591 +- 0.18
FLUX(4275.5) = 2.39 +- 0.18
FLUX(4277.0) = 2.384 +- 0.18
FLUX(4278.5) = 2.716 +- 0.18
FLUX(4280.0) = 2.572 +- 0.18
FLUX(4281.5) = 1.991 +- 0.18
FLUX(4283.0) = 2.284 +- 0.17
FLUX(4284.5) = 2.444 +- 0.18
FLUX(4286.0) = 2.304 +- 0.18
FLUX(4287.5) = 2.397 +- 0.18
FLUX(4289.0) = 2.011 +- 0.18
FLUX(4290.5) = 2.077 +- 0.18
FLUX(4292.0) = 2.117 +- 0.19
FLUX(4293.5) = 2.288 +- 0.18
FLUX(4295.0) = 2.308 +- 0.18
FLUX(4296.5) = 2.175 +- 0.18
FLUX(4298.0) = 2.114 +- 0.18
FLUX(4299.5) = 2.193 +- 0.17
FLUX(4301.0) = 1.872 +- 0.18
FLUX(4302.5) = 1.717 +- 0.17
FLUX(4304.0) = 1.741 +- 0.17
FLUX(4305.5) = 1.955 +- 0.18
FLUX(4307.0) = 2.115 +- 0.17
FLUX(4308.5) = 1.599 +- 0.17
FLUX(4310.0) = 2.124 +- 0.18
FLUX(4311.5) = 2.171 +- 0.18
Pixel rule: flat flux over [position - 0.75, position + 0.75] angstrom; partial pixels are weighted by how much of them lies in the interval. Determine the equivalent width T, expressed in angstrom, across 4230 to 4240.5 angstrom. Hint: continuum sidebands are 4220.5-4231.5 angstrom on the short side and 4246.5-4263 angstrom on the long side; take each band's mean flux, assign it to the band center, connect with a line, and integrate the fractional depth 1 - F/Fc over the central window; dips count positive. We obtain 0.1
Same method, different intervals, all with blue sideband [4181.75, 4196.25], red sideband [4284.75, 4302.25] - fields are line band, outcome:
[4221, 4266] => -2.11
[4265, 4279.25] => -1.43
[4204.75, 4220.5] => -1.34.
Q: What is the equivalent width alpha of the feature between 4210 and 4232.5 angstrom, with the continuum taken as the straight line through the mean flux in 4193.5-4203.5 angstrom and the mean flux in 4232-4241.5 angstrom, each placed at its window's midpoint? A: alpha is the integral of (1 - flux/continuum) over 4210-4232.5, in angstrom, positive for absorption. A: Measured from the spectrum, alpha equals -0.8 angstrom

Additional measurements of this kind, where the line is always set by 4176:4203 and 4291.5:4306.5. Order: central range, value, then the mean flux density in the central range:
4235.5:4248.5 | -1.7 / 2.4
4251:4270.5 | -2.8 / 2.4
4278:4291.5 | -1.5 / 2.3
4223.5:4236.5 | 0.6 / 2.05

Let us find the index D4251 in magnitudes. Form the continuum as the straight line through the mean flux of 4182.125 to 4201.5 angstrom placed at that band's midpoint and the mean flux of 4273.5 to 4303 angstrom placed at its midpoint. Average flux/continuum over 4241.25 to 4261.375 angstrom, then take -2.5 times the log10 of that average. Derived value -0.08 mag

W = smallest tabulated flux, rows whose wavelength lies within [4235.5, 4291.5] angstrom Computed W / 1.946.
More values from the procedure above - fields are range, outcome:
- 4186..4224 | 1.911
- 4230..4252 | 2.048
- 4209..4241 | 1.619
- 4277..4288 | 1.991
